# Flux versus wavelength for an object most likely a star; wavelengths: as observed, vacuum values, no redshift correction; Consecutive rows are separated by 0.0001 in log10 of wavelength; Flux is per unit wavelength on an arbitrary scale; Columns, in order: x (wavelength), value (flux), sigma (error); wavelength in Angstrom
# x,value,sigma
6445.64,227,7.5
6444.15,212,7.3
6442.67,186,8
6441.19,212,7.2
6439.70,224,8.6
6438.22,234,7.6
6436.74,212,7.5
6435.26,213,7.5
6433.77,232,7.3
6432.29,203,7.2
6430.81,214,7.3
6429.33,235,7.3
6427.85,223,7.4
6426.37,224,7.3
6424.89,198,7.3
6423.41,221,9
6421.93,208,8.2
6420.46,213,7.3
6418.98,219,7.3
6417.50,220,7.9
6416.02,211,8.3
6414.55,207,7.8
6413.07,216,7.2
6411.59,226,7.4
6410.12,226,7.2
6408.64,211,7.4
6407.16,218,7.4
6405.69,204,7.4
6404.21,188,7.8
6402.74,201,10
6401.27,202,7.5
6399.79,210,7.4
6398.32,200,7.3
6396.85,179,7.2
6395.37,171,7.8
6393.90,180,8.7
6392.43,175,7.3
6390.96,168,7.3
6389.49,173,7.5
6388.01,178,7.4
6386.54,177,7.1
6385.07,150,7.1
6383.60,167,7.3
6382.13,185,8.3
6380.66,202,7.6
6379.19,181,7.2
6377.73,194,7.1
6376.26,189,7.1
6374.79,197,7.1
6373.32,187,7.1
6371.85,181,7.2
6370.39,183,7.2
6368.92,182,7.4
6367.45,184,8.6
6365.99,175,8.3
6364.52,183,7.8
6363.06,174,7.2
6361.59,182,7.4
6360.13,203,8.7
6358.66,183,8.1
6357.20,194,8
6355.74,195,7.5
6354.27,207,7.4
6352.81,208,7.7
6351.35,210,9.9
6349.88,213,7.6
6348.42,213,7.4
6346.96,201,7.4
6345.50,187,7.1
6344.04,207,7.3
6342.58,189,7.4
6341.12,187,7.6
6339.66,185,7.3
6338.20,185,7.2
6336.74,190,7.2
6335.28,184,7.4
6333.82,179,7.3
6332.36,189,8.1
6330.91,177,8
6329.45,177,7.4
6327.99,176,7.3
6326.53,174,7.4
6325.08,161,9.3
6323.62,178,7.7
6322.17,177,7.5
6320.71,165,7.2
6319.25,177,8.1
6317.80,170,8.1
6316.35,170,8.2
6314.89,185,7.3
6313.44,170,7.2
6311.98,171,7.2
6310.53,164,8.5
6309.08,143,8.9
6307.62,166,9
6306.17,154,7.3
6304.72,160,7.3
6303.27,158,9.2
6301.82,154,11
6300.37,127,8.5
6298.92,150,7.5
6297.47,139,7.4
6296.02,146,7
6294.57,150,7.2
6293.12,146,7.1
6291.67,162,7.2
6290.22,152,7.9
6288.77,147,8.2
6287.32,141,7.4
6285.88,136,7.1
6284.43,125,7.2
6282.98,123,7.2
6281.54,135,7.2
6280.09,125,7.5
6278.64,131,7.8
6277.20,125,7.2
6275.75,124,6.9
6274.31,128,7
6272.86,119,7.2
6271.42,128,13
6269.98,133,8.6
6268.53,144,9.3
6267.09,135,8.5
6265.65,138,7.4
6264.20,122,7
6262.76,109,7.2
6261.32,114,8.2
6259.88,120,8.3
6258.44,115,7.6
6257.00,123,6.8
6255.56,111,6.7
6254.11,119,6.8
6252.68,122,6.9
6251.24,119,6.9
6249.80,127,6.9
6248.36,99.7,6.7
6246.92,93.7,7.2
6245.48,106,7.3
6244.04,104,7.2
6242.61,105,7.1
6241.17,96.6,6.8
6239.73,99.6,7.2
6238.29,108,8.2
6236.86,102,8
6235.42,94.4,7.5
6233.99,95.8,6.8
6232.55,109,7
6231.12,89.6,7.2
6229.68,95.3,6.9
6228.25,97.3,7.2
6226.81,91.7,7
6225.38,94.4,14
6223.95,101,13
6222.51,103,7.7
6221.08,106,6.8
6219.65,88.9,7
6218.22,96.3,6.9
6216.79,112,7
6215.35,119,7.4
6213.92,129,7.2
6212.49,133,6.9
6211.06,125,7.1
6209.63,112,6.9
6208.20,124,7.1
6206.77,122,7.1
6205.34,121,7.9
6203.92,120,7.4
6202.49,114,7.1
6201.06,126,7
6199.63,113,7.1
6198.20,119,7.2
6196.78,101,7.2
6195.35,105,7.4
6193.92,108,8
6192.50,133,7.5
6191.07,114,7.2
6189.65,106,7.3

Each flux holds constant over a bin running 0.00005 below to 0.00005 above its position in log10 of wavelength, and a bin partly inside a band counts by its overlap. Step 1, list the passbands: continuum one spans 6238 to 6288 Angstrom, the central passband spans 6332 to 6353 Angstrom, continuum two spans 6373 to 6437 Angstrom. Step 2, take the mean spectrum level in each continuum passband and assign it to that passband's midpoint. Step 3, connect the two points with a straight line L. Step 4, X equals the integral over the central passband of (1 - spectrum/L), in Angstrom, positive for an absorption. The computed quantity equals -3.8 Angstrom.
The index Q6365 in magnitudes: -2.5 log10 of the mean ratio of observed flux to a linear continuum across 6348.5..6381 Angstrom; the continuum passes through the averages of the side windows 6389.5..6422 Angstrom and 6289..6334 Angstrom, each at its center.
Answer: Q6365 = -0.04 mag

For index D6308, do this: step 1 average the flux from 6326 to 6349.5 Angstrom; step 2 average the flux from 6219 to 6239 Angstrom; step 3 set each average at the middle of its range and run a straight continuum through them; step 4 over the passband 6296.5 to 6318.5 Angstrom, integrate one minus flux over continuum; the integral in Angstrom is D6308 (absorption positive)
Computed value 0.6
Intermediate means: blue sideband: 98.4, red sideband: 188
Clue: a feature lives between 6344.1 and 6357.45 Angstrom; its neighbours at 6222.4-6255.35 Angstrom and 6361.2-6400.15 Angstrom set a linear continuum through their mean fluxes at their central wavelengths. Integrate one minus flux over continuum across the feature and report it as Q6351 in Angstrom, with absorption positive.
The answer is -3.13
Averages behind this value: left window 103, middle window 204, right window 181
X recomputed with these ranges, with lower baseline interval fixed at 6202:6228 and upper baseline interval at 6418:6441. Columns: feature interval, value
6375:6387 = 0.8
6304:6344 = -2.2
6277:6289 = 1.1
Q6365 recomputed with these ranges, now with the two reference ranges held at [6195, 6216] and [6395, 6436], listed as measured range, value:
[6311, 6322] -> -0.032 mag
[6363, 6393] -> 0.080 mag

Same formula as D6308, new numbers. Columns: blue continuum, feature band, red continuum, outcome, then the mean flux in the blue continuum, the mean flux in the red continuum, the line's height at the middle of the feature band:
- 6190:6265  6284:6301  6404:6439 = 0.2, 110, 216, 146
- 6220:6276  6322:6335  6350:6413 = -1.4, 111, 191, 159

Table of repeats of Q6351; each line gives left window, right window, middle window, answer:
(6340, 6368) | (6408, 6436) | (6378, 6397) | 2.7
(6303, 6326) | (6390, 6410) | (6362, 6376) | 0.1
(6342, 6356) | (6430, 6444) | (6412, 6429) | -0.2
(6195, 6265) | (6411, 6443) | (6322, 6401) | -2.7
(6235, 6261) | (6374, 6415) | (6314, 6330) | -2.4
